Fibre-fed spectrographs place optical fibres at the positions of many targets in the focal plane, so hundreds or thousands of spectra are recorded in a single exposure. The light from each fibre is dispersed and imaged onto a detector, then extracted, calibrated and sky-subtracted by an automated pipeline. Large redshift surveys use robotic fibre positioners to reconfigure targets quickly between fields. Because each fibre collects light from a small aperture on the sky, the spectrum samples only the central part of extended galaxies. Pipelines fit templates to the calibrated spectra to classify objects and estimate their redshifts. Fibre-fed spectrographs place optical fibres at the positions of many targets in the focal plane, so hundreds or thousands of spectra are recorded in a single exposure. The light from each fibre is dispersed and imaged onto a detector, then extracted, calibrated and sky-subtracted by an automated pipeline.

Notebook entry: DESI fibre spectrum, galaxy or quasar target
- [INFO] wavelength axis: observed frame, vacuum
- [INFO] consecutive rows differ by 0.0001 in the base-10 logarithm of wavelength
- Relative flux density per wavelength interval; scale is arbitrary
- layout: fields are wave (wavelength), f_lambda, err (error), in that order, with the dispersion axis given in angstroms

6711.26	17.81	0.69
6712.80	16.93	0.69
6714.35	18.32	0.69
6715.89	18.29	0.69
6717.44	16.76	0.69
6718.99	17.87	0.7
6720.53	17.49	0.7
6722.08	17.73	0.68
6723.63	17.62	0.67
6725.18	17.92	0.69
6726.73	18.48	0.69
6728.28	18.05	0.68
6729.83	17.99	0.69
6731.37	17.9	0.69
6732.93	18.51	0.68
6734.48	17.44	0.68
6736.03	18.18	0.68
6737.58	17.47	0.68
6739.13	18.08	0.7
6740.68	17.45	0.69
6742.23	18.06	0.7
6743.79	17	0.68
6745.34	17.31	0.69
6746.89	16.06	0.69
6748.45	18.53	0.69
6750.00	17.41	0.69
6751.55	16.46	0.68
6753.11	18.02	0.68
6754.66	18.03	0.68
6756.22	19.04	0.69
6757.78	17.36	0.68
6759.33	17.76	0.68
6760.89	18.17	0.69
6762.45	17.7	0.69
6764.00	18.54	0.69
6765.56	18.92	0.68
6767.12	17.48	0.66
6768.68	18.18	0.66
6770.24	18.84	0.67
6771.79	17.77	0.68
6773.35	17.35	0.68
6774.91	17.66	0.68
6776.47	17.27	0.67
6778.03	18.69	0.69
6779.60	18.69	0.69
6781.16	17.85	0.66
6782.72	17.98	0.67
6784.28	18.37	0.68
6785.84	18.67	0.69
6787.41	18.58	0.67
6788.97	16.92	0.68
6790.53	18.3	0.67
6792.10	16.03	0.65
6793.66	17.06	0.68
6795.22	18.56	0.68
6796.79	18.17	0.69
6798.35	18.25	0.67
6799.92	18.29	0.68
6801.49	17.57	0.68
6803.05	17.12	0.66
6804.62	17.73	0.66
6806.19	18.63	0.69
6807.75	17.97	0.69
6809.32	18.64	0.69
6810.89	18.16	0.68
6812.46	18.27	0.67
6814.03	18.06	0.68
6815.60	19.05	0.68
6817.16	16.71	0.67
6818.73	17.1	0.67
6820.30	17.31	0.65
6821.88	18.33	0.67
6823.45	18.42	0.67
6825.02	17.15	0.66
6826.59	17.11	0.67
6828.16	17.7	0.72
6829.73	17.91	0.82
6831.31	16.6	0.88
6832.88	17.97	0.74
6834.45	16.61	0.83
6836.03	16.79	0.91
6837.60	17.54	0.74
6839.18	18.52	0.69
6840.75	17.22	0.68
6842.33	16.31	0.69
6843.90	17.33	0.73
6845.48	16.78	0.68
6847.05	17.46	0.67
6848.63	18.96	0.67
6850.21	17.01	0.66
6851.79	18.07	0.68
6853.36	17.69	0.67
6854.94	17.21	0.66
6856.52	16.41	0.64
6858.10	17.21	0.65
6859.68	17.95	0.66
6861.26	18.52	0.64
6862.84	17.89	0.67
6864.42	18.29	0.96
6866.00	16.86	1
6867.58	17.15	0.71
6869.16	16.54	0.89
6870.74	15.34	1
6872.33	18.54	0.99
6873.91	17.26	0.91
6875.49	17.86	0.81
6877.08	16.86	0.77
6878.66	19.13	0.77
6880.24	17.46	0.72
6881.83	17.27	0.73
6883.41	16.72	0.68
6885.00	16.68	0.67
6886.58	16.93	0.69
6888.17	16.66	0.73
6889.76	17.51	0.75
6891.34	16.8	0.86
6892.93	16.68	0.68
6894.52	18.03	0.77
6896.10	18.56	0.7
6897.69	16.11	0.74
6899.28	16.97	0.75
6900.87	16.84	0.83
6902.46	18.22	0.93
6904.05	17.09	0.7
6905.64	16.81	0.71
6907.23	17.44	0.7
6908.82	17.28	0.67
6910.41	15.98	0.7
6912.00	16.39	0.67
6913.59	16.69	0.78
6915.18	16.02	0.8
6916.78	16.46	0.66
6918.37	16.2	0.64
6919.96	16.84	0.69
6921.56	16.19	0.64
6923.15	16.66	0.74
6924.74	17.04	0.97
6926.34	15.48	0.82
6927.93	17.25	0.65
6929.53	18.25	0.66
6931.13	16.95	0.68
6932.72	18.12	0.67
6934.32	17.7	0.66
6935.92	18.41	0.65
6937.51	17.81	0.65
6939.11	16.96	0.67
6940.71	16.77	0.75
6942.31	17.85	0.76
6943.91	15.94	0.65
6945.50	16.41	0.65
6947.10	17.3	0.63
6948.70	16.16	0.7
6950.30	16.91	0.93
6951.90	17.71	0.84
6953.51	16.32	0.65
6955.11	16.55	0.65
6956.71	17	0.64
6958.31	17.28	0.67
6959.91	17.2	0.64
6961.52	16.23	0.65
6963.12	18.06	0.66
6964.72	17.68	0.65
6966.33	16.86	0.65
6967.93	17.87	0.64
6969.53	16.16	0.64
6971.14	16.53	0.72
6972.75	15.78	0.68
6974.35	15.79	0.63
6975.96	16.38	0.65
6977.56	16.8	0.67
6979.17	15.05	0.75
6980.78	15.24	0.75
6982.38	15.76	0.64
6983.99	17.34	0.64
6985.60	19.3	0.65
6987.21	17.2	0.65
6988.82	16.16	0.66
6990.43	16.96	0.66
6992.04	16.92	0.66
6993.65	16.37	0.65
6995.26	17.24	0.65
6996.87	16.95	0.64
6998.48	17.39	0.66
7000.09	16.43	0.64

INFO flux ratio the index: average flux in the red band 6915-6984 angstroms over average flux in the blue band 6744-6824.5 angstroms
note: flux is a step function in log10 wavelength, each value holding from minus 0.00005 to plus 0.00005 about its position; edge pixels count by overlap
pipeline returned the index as 0.94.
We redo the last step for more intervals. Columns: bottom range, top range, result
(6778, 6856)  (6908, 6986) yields 0.95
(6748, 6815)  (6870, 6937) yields 0.95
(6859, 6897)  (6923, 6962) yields 0.98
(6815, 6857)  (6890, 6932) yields 0.97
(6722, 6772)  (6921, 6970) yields 0.96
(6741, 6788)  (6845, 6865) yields 0.99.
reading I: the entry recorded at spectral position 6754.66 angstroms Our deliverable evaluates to 18.03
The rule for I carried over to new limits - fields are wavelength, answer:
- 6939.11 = 16.96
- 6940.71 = 16.77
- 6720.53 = 17.49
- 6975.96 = 16.38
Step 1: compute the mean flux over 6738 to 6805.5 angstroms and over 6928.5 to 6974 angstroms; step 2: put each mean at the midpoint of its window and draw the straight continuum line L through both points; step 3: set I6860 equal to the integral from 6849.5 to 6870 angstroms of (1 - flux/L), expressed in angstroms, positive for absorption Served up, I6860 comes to 0.0 angstroms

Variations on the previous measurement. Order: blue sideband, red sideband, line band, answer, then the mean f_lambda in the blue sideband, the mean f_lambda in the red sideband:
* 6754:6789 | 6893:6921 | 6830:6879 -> -0.1 angstroms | 18.1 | 16.9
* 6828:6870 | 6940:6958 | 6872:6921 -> 0.1 angstroms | 17.4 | 16.8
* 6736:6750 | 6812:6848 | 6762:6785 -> -0.8 angstroms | 17.5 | 17.5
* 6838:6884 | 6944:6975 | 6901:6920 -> 0.4 angstroms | 17.4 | 16.8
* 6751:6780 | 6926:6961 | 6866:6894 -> 0.5 angstroms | 18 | 17.1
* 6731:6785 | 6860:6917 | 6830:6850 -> 0.1 angstroms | 17.9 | 17.2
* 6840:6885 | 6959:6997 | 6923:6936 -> -0.2 angstroms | 17.4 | 16.7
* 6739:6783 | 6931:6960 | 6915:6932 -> 0.5 angstroms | 17.8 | 17.1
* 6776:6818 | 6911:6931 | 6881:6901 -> -0.1 angstroms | 18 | 16.6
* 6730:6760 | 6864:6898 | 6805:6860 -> -0.6 angstroms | 17.7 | 17.2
